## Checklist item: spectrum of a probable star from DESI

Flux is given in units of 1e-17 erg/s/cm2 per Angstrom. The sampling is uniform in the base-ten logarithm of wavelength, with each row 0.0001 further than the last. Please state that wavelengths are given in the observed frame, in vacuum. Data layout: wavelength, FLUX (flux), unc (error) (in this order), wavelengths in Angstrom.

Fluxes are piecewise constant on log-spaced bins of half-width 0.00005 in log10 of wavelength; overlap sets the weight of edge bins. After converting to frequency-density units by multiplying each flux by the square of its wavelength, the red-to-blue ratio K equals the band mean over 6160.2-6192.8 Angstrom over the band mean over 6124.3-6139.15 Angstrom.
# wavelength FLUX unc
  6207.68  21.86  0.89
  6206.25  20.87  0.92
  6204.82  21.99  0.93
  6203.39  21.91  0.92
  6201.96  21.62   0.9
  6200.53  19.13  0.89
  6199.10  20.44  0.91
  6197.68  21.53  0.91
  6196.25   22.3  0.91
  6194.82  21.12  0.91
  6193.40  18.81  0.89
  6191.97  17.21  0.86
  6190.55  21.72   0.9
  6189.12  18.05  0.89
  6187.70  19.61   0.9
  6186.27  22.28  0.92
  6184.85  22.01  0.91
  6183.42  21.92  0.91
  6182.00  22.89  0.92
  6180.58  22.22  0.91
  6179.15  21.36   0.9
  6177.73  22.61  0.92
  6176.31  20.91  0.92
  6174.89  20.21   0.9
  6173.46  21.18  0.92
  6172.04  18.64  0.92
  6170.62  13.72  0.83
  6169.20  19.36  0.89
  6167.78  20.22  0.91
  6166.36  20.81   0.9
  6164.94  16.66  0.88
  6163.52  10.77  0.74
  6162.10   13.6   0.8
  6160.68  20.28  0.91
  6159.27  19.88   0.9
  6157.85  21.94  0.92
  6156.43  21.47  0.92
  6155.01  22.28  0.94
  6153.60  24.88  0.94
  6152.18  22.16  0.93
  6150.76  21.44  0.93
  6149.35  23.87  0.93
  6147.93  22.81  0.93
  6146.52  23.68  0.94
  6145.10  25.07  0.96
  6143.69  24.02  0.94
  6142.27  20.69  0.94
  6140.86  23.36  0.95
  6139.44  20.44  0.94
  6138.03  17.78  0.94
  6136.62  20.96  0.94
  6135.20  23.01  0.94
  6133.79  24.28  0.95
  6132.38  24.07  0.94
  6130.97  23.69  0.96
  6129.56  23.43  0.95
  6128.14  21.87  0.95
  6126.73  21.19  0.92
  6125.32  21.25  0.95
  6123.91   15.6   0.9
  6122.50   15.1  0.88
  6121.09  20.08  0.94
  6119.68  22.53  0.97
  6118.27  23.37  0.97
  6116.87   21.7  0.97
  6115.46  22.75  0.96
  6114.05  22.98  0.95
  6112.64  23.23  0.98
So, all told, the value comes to 0.9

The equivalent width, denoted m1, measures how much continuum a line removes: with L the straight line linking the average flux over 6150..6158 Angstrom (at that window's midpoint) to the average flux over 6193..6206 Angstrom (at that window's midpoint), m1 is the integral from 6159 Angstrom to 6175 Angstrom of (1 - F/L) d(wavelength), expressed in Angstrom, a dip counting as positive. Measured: 3.05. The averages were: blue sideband 22.4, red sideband 21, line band 17.8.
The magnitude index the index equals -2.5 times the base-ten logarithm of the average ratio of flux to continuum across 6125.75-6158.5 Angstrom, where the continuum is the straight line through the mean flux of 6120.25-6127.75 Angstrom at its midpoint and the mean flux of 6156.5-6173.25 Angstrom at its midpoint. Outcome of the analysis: -0.21 mag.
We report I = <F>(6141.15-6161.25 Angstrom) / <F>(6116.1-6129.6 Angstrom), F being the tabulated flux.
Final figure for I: 1.10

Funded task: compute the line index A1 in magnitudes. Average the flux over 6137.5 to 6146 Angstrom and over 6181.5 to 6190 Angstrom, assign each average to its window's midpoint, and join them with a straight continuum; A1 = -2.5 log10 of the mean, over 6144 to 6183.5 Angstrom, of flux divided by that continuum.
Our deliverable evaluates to 0.05 mag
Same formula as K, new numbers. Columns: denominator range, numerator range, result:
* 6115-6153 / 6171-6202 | 0.96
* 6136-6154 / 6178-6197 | 0.95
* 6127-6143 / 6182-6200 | 0.95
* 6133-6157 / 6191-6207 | 0.93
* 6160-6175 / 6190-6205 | 1.18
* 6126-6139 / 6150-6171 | 0.88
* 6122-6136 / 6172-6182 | 1.01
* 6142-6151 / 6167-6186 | 0.89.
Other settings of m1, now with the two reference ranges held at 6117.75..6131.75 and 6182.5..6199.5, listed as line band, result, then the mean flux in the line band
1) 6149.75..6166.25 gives 0.8 Angstrom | 19.7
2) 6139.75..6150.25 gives -1.3 Angstrom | 23.2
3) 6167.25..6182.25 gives 0.3 Angstrom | 20.2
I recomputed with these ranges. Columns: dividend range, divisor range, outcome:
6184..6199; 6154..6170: 1.08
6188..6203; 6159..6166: 1.24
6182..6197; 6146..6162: 0.94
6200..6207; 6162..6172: 1.26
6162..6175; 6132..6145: 0.79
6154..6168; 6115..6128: 0.92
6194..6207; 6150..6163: 1.02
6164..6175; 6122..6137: 0.87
